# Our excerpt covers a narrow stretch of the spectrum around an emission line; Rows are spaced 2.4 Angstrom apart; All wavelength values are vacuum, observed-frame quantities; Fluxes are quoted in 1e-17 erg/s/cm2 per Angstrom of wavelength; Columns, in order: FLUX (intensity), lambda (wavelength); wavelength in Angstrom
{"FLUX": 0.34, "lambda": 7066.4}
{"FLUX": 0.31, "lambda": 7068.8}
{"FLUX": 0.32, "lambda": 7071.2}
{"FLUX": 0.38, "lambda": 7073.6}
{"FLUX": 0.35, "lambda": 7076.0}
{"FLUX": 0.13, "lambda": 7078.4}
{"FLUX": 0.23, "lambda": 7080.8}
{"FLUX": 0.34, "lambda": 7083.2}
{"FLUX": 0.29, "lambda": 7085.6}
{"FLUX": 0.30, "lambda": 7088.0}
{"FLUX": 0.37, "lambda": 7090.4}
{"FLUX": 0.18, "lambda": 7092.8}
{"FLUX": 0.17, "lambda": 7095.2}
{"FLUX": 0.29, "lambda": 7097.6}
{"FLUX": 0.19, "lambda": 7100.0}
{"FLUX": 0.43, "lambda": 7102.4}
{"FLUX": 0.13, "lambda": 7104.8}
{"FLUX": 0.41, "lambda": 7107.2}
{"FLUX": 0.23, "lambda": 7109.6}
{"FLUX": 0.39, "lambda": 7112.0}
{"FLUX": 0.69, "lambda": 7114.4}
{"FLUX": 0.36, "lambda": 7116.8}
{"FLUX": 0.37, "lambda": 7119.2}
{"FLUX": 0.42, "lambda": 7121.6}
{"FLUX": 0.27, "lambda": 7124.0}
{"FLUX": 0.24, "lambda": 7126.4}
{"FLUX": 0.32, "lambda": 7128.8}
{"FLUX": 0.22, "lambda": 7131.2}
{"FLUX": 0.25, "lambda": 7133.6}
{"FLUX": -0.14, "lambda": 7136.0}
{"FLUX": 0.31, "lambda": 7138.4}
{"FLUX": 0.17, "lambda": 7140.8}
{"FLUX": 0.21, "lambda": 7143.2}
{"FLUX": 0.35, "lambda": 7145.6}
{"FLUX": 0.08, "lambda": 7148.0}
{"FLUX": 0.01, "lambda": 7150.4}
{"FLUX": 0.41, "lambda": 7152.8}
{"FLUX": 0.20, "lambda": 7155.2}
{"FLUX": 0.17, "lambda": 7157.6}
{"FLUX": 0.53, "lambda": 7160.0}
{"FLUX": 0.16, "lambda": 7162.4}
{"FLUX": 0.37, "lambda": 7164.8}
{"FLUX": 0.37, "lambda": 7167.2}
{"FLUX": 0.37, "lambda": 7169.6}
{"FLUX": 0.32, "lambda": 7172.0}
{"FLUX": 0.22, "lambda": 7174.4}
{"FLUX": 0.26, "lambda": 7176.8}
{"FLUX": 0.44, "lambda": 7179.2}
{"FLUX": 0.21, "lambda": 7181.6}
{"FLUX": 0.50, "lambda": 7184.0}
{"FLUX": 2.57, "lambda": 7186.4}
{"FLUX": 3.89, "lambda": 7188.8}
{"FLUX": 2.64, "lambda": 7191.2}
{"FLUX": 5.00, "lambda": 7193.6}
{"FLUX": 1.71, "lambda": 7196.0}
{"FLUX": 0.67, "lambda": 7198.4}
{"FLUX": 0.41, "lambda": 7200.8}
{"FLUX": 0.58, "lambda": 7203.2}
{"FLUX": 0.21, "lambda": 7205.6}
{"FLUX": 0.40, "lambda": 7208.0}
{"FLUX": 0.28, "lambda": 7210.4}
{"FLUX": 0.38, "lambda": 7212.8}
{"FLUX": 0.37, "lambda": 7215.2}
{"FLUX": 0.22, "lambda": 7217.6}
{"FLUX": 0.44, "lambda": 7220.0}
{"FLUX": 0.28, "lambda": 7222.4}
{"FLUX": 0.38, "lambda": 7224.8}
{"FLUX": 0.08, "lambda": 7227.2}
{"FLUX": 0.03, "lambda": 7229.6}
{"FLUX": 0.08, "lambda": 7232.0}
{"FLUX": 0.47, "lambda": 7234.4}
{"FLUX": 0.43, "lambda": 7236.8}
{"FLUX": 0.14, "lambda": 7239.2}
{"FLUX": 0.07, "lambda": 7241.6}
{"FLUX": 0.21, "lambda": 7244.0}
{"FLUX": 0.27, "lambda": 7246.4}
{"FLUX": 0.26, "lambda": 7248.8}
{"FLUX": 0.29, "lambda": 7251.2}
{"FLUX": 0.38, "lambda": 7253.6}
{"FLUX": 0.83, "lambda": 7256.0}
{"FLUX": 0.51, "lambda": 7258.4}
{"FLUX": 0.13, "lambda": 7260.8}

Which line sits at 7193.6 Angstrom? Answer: [O II]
